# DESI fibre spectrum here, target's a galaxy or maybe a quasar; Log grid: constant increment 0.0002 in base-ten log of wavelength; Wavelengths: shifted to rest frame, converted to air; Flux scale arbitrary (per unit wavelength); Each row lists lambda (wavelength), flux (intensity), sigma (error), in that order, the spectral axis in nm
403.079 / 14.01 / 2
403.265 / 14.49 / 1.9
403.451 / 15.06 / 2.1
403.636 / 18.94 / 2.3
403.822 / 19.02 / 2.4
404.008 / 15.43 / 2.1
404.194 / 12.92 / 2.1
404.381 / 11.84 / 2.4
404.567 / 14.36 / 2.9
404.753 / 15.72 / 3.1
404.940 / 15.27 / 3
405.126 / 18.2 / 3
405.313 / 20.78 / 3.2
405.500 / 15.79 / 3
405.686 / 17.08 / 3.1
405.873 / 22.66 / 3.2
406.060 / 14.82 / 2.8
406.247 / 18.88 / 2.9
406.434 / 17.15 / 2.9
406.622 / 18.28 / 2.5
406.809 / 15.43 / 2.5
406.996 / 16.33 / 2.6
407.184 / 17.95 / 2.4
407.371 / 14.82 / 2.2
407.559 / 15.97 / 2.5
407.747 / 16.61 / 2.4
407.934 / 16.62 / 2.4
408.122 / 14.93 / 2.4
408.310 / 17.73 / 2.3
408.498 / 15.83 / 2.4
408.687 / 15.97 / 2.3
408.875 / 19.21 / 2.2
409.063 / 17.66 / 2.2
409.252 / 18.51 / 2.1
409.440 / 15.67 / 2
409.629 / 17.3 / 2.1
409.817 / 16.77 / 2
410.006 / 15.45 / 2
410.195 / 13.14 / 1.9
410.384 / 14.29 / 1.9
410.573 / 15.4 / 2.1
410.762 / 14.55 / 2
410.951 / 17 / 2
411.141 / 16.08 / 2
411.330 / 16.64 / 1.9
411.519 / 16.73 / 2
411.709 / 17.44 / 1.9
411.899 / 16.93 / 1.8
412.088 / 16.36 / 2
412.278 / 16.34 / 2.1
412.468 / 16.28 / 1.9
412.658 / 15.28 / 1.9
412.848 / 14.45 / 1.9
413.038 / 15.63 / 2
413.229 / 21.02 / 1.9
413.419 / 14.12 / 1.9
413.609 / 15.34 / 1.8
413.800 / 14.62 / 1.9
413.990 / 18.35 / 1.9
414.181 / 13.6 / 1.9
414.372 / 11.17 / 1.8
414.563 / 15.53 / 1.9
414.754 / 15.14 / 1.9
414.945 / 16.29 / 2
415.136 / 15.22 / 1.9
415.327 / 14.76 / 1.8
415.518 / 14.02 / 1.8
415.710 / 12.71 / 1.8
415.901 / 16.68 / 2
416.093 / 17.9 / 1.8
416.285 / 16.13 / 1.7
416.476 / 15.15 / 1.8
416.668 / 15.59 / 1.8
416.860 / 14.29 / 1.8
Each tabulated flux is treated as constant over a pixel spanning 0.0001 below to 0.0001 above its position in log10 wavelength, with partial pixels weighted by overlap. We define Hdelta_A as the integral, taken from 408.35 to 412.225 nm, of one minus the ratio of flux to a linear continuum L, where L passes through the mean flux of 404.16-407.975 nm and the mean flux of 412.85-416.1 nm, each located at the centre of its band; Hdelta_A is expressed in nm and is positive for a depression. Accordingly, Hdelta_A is -0.10 nm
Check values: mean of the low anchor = 16.6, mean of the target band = 16.4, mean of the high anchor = 15.3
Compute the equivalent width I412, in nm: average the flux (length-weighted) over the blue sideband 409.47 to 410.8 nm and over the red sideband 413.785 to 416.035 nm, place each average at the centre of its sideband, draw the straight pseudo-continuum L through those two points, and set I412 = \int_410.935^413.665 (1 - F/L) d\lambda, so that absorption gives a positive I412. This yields -0.22 nm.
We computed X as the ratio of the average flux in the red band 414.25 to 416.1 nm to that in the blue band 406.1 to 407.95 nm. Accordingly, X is 0.88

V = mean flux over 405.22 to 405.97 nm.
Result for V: 19.1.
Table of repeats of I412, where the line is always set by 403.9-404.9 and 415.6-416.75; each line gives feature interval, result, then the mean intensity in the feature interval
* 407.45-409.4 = -0.29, 16.9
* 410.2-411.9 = -0.10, 15.9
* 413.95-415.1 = 0.04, 14.9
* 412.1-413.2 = -0.05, 16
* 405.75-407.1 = -0.30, 17.6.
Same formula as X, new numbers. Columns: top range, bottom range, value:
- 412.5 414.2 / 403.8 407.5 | 0.96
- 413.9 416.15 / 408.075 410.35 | 0.91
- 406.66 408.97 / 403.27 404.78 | 1.08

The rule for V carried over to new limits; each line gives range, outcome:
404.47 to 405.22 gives 15.9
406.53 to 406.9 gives 16.9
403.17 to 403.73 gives 16.2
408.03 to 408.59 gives 16.2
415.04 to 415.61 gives 14.7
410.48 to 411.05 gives 15.6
